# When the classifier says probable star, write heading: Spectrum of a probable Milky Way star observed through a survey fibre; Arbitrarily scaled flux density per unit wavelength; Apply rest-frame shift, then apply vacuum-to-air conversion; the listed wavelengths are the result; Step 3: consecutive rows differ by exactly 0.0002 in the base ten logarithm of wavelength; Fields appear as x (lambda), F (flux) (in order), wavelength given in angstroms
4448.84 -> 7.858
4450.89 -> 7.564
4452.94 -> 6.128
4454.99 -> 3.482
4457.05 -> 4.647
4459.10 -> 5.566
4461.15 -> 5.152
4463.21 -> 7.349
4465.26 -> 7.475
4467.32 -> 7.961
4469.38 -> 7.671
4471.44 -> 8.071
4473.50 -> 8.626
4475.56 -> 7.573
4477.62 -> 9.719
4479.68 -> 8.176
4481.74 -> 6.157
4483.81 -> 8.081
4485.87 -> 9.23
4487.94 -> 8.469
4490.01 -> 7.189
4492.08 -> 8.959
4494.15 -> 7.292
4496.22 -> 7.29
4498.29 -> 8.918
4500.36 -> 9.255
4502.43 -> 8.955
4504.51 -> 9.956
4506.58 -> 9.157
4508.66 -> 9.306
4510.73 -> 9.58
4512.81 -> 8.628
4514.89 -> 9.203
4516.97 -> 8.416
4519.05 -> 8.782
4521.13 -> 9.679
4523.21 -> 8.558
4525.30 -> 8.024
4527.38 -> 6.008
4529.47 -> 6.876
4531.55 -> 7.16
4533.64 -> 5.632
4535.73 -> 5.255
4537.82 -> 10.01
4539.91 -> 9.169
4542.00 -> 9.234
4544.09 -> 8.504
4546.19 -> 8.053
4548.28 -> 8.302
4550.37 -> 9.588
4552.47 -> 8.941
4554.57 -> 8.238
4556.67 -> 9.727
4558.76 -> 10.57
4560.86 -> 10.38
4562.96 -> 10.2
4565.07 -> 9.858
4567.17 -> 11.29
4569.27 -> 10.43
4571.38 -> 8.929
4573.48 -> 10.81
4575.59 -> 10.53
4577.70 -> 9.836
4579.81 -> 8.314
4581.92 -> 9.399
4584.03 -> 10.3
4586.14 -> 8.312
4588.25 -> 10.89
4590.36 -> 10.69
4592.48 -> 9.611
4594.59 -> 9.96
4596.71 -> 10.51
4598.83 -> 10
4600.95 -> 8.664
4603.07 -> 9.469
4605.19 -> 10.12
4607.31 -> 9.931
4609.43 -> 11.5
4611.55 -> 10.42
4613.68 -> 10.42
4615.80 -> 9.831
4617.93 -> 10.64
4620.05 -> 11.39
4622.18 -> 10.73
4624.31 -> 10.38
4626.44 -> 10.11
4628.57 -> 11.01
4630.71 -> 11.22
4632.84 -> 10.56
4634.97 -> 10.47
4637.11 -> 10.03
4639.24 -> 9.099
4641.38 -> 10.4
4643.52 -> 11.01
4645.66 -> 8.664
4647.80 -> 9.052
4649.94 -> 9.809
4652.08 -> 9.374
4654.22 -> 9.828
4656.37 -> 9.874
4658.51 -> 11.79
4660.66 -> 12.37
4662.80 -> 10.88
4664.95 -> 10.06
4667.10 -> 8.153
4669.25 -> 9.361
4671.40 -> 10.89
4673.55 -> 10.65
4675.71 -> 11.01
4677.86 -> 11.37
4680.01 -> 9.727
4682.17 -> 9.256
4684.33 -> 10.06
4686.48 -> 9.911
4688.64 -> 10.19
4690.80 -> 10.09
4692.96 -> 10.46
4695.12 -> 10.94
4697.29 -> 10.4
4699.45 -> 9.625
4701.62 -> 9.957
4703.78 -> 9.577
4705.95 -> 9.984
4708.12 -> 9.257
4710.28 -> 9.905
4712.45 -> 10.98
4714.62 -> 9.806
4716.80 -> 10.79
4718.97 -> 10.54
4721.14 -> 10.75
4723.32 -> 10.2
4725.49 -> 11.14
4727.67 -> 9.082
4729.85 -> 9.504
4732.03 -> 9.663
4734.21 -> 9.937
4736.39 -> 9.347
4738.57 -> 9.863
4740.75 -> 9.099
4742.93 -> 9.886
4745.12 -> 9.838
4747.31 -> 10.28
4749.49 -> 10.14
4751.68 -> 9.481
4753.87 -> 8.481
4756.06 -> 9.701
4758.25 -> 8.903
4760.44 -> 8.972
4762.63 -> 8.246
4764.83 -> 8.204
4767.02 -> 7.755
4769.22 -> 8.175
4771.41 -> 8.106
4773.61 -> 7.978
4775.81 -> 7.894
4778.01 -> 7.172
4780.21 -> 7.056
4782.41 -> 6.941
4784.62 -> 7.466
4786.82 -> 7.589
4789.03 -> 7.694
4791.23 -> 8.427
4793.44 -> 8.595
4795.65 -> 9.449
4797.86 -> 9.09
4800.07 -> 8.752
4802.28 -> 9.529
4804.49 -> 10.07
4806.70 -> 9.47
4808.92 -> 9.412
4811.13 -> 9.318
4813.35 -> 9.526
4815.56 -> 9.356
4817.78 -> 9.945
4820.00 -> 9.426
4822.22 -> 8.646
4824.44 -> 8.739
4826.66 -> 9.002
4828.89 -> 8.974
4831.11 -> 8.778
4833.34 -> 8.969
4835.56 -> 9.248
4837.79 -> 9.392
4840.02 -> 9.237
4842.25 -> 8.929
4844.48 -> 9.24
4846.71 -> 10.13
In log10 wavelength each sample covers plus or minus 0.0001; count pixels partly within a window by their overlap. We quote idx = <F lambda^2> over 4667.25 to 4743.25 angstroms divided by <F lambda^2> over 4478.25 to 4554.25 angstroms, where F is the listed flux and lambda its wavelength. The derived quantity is 1.3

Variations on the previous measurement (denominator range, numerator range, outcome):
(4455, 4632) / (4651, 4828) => 1.15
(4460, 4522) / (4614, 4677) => 1.32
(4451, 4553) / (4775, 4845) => 1.26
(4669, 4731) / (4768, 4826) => 0.88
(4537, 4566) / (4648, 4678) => 1.16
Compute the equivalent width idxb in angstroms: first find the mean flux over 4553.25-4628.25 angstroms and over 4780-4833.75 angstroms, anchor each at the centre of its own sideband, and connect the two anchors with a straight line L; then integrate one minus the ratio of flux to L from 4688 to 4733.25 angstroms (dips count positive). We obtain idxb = -3.6 angstroms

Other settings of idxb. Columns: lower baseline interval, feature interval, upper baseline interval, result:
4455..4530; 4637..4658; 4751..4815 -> -3.7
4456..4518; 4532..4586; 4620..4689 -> -1.2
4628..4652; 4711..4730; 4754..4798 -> -3.0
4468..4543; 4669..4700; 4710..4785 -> -4.7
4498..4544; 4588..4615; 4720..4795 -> -4.9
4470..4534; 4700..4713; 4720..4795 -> -1.7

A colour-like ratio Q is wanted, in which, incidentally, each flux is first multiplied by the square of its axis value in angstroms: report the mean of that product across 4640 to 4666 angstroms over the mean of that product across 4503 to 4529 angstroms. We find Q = 1.25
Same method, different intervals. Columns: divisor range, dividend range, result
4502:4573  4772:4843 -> 1.11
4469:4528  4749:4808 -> 1.13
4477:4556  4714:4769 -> 1.26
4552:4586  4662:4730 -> 1.09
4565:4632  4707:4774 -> 0.99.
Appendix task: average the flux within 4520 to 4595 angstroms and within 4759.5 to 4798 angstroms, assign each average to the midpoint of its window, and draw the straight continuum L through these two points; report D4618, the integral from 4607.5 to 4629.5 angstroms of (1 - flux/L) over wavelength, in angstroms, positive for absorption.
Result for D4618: -4.56 angstroms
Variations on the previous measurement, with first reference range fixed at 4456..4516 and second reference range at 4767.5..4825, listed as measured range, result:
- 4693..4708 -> -2.88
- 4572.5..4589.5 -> -3.27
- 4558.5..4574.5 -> -4.09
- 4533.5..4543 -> 0.10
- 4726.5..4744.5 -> -2.26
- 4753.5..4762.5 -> -0.47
